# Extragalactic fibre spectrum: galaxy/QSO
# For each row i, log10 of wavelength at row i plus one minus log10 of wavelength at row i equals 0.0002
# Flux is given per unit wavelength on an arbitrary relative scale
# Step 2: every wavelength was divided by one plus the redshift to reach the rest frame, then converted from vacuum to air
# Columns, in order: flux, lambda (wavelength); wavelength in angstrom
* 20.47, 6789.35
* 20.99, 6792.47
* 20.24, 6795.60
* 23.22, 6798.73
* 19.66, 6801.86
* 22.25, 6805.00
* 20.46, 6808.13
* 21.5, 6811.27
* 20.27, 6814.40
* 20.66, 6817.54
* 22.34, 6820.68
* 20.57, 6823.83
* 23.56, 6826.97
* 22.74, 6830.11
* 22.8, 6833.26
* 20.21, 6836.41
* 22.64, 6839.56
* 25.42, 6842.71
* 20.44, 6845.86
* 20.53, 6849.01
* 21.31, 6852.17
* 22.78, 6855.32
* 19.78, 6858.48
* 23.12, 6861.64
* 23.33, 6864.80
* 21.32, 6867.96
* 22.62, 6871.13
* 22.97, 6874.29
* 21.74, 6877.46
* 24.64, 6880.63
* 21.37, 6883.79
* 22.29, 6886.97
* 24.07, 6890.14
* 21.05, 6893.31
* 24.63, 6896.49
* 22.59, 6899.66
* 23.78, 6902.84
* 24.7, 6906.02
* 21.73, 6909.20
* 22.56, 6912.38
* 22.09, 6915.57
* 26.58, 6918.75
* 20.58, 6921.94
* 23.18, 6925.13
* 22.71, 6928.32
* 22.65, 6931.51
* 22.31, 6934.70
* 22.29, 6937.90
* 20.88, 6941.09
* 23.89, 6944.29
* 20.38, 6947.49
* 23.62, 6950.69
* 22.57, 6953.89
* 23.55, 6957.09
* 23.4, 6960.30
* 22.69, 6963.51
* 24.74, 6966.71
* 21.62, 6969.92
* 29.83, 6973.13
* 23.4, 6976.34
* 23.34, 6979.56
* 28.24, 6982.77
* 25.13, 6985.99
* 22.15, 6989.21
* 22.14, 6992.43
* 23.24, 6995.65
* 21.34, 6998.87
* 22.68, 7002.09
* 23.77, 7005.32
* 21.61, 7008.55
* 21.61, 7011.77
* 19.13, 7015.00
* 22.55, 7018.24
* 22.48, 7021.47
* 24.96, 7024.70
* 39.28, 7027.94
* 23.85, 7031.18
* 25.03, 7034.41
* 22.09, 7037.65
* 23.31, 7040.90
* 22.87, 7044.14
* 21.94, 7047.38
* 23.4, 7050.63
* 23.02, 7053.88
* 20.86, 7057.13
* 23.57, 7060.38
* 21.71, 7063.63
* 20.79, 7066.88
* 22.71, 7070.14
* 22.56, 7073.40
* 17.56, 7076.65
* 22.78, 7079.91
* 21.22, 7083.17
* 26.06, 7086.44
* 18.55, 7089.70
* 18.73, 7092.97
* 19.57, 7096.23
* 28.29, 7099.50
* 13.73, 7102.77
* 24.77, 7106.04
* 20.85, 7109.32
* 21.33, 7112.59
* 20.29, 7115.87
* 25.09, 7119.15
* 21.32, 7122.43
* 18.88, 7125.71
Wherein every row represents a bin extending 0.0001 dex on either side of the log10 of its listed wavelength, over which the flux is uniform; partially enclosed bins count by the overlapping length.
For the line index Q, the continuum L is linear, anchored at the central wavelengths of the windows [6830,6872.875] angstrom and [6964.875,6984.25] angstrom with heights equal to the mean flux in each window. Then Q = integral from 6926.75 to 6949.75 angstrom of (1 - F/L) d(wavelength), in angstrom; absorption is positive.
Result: 1.93 angstrom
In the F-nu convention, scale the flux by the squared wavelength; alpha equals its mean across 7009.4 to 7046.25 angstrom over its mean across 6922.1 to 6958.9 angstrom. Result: 1.1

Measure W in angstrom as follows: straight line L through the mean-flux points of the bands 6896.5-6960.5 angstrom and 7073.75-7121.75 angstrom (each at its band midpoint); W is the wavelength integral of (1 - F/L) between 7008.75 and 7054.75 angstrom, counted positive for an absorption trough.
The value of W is -4.1 angstrom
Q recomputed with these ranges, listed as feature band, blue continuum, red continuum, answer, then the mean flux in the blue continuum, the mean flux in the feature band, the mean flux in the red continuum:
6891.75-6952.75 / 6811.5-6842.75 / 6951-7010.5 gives 0.61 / 21.9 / 22.7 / 23.6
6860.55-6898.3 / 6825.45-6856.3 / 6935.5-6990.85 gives -0.15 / 22.2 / 22.8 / 23.6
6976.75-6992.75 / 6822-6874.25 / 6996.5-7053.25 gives -0.71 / 22.1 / 24.3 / 23.6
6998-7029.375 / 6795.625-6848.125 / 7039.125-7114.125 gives -3.14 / 21.7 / 23.9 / 21.7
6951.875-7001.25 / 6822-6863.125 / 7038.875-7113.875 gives -4.42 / 22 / 23.8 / 21.7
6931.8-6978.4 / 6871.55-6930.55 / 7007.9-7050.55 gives 0.31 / 23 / 23.2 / 23.9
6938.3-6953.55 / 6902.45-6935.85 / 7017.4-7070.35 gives 0.61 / 23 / 22.2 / 23.8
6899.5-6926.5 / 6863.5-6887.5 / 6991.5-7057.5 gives -0.42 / 22.5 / 23.1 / 23.5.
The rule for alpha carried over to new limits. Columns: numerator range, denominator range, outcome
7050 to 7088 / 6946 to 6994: 0.96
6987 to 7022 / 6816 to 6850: 1.05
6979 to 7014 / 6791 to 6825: 1.16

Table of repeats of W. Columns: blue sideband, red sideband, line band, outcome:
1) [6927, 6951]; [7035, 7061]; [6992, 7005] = 0.0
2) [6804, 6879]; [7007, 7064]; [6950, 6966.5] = -0.3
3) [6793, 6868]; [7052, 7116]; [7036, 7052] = -0.9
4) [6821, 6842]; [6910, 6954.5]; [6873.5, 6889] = -0.2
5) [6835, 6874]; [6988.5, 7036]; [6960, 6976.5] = -0.8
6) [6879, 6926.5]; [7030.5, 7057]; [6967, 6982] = -1.1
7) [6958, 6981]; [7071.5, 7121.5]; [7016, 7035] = -2.7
